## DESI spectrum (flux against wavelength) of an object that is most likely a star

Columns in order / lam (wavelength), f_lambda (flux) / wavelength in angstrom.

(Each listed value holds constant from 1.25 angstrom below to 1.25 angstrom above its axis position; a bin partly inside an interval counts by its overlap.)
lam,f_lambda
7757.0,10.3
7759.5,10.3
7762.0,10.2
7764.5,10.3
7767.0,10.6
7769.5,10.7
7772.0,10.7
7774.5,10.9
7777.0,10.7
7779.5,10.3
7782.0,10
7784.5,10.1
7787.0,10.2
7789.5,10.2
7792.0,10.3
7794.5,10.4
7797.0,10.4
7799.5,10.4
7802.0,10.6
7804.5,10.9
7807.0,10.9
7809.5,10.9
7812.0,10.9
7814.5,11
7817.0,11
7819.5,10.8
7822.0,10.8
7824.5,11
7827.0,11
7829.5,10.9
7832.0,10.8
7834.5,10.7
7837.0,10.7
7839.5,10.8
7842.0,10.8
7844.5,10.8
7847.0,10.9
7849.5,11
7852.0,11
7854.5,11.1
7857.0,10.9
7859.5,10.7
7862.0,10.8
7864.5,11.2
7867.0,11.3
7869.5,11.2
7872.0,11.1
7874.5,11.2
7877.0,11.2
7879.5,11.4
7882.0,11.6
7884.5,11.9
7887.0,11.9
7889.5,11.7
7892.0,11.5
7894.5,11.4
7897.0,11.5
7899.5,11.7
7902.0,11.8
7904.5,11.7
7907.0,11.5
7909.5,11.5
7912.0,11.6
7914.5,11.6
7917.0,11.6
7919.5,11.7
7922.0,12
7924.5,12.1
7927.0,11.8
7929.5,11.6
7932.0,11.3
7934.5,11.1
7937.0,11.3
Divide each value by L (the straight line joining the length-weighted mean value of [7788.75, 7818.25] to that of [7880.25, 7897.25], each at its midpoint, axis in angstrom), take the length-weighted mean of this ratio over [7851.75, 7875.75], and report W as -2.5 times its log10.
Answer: 0.03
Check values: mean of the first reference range 10.7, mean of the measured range 11.1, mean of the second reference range 11.6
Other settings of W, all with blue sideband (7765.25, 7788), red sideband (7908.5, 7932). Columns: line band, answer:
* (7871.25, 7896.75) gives -0.01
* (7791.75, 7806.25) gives 0.01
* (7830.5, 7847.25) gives 0.02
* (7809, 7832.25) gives -0.01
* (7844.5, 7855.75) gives 0.01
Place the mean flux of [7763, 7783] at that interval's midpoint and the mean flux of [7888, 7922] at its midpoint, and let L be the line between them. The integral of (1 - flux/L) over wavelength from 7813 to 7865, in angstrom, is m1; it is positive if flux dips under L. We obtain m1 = 0.9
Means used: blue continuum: 10.5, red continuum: 11.6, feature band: 10.9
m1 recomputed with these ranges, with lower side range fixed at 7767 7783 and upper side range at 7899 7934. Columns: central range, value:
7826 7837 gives 0.2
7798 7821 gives 0.0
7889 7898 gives 0.0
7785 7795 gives 0.4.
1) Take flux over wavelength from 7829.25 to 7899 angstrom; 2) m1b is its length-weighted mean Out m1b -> 11.2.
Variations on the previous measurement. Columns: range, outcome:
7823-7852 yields 10.9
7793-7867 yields 10.8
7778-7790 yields 10.2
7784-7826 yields 10.6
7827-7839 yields 10.8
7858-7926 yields 11.5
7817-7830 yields 10.9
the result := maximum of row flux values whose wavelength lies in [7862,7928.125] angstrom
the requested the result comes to 12.1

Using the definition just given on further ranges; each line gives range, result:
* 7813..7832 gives 11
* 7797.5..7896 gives 11.9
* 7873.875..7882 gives 11.6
